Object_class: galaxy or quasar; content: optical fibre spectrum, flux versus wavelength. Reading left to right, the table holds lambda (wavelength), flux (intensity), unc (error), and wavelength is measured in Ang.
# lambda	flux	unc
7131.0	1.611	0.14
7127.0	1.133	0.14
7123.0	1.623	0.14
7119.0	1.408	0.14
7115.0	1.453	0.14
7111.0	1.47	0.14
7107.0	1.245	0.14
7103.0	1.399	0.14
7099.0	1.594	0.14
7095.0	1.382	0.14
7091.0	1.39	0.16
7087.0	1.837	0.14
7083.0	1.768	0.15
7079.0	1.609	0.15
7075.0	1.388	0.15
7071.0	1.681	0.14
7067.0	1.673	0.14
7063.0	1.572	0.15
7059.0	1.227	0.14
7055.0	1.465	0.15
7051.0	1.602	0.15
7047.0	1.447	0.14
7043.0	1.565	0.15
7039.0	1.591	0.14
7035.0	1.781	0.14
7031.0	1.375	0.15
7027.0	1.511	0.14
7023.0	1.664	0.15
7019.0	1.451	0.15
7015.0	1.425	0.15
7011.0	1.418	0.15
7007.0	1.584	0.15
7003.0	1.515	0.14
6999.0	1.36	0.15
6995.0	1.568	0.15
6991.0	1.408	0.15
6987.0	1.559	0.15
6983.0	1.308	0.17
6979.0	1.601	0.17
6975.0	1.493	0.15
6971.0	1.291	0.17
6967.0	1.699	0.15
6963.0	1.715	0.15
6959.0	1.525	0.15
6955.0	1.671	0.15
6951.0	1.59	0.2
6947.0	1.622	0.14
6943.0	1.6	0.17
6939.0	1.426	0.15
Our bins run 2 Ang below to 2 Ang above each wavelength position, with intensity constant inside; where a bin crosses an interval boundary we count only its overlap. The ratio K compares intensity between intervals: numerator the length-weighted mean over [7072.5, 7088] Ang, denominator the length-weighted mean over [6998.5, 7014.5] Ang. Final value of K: 1.1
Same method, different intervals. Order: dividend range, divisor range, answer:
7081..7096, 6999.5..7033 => 1.08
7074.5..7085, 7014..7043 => 1.04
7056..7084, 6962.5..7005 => 1.04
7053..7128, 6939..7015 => 0.98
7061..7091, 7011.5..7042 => 1.06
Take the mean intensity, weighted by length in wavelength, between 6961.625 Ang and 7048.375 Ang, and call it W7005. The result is 1.51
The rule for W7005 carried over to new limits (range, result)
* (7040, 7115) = 1.52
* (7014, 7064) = 1.51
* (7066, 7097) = 1.59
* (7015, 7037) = 1.54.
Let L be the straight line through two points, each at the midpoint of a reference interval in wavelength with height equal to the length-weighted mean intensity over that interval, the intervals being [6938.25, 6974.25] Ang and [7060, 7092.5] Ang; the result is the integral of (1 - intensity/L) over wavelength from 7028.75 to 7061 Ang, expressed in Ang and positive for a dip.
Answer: 1.83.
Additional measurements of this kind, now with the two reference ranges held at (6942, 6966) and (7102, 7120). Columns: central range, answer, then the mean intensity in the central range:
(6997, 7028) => 1.0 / 1.49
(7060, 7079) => -1.4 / 1.56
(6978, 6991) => 0.9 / 1.47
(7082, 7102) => -2.2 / 1.58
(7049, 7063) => 0.2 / 1.45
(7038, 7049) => -0.3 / 1.53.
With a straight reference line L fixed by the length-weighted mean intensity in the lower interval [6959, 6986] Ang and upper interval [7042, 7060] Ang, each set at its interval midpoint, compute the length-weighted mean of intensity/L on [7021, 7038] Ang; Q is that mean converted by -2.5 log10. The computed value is -0.07 mag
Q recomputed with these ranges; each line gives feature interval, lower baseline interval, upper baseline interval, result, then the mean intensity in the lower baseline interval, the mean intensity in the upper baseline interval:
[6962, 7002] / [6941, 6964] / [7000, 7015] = 0.037 mag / 1.62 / 1.49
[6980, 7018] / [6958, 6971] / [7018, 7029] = 0.077 mag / 1.6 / 1.55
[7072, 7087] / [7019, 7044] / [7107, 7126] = -0.089 mag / 1.57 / 1.44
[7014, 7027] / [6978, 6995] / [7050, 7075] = -0.018 mag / 1.47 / 1.52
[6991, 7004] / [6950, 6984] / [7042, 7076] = 0.051 mag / 1.55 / 1.52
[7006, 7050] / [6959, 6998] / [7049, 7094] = 0.007 mag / 1.51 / 1.56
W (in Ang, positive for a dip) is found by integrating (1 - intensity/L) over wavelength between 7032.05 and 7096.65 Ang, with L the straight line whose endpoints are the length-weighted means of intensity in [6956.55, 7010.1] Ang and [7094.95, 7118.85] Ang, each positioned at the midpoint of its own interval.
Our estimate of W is -4.7 Ang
